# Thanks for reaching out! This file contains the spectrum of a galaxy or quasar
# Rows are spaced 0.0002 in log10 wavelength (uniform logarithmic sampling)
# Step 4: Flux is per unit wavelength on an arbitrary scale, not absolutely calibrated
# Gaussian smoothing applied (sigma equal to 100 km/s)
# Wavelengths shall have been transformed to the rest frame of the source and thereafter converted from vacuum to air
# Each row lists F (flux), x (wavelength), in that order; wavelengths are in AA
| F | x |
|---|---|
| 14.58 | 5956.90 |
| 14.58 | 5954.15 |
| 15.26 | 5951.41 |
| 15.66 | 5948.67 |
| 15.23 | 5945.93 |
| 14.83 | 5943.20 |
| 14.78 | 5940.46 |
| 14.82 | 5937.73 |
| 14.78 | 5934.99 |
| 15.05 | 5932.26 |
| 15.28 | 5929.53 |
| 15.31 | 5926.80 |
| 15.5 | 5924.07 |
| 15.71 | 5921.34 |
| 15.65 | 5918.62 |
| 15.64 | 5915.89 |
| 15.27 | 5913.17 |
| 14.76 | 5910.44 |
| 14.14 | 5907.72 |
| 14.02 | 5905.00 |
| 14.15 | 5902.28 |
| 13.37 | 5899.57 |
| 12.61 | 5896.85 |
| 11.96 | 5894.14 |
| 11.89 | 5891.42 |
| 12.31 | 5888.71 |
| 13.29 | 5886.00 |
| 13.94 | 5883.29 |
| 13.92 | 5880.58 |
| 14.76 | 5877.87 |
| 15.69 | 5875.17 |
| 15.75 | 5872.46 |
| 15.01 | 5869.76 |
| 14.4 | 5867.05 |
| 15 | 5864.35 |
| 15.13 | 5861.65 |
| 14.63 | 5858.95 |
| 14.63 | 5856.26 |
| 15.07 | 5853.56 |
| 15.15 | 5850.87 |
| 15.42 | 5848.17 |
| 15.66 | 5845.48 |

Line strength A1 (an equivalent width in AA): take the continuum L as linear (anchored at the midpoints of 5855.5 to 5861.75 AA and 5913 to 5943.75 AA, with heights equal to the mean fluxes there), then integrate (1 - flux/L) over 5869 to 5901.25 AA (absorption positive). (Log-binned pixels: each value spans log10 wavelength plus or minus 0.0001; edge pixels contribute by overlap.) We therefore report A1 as 2.7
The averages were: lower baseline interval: 14.8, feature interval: 13.7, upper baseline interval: 15.2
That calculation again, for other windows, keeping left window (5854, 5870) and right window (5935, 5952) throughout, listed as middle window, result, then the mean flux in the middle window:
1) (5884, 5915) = 3.0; 13.5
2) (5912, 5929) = -0.6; 15.5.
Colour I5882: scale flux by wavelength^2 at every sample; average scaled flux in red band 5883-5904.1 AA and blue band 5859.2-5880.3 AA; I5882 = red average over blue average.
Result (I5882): 0.9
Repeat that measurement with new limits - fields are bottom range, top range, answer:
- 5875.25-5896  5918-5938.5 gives 1.16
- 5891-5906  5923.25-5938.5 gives 1.17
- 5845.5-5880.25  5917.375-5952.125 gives 1.04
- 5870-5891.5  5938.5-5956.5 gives 1.09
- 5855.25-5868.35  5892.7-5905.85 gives 0.90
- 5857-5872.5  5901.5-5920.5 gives 1.01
